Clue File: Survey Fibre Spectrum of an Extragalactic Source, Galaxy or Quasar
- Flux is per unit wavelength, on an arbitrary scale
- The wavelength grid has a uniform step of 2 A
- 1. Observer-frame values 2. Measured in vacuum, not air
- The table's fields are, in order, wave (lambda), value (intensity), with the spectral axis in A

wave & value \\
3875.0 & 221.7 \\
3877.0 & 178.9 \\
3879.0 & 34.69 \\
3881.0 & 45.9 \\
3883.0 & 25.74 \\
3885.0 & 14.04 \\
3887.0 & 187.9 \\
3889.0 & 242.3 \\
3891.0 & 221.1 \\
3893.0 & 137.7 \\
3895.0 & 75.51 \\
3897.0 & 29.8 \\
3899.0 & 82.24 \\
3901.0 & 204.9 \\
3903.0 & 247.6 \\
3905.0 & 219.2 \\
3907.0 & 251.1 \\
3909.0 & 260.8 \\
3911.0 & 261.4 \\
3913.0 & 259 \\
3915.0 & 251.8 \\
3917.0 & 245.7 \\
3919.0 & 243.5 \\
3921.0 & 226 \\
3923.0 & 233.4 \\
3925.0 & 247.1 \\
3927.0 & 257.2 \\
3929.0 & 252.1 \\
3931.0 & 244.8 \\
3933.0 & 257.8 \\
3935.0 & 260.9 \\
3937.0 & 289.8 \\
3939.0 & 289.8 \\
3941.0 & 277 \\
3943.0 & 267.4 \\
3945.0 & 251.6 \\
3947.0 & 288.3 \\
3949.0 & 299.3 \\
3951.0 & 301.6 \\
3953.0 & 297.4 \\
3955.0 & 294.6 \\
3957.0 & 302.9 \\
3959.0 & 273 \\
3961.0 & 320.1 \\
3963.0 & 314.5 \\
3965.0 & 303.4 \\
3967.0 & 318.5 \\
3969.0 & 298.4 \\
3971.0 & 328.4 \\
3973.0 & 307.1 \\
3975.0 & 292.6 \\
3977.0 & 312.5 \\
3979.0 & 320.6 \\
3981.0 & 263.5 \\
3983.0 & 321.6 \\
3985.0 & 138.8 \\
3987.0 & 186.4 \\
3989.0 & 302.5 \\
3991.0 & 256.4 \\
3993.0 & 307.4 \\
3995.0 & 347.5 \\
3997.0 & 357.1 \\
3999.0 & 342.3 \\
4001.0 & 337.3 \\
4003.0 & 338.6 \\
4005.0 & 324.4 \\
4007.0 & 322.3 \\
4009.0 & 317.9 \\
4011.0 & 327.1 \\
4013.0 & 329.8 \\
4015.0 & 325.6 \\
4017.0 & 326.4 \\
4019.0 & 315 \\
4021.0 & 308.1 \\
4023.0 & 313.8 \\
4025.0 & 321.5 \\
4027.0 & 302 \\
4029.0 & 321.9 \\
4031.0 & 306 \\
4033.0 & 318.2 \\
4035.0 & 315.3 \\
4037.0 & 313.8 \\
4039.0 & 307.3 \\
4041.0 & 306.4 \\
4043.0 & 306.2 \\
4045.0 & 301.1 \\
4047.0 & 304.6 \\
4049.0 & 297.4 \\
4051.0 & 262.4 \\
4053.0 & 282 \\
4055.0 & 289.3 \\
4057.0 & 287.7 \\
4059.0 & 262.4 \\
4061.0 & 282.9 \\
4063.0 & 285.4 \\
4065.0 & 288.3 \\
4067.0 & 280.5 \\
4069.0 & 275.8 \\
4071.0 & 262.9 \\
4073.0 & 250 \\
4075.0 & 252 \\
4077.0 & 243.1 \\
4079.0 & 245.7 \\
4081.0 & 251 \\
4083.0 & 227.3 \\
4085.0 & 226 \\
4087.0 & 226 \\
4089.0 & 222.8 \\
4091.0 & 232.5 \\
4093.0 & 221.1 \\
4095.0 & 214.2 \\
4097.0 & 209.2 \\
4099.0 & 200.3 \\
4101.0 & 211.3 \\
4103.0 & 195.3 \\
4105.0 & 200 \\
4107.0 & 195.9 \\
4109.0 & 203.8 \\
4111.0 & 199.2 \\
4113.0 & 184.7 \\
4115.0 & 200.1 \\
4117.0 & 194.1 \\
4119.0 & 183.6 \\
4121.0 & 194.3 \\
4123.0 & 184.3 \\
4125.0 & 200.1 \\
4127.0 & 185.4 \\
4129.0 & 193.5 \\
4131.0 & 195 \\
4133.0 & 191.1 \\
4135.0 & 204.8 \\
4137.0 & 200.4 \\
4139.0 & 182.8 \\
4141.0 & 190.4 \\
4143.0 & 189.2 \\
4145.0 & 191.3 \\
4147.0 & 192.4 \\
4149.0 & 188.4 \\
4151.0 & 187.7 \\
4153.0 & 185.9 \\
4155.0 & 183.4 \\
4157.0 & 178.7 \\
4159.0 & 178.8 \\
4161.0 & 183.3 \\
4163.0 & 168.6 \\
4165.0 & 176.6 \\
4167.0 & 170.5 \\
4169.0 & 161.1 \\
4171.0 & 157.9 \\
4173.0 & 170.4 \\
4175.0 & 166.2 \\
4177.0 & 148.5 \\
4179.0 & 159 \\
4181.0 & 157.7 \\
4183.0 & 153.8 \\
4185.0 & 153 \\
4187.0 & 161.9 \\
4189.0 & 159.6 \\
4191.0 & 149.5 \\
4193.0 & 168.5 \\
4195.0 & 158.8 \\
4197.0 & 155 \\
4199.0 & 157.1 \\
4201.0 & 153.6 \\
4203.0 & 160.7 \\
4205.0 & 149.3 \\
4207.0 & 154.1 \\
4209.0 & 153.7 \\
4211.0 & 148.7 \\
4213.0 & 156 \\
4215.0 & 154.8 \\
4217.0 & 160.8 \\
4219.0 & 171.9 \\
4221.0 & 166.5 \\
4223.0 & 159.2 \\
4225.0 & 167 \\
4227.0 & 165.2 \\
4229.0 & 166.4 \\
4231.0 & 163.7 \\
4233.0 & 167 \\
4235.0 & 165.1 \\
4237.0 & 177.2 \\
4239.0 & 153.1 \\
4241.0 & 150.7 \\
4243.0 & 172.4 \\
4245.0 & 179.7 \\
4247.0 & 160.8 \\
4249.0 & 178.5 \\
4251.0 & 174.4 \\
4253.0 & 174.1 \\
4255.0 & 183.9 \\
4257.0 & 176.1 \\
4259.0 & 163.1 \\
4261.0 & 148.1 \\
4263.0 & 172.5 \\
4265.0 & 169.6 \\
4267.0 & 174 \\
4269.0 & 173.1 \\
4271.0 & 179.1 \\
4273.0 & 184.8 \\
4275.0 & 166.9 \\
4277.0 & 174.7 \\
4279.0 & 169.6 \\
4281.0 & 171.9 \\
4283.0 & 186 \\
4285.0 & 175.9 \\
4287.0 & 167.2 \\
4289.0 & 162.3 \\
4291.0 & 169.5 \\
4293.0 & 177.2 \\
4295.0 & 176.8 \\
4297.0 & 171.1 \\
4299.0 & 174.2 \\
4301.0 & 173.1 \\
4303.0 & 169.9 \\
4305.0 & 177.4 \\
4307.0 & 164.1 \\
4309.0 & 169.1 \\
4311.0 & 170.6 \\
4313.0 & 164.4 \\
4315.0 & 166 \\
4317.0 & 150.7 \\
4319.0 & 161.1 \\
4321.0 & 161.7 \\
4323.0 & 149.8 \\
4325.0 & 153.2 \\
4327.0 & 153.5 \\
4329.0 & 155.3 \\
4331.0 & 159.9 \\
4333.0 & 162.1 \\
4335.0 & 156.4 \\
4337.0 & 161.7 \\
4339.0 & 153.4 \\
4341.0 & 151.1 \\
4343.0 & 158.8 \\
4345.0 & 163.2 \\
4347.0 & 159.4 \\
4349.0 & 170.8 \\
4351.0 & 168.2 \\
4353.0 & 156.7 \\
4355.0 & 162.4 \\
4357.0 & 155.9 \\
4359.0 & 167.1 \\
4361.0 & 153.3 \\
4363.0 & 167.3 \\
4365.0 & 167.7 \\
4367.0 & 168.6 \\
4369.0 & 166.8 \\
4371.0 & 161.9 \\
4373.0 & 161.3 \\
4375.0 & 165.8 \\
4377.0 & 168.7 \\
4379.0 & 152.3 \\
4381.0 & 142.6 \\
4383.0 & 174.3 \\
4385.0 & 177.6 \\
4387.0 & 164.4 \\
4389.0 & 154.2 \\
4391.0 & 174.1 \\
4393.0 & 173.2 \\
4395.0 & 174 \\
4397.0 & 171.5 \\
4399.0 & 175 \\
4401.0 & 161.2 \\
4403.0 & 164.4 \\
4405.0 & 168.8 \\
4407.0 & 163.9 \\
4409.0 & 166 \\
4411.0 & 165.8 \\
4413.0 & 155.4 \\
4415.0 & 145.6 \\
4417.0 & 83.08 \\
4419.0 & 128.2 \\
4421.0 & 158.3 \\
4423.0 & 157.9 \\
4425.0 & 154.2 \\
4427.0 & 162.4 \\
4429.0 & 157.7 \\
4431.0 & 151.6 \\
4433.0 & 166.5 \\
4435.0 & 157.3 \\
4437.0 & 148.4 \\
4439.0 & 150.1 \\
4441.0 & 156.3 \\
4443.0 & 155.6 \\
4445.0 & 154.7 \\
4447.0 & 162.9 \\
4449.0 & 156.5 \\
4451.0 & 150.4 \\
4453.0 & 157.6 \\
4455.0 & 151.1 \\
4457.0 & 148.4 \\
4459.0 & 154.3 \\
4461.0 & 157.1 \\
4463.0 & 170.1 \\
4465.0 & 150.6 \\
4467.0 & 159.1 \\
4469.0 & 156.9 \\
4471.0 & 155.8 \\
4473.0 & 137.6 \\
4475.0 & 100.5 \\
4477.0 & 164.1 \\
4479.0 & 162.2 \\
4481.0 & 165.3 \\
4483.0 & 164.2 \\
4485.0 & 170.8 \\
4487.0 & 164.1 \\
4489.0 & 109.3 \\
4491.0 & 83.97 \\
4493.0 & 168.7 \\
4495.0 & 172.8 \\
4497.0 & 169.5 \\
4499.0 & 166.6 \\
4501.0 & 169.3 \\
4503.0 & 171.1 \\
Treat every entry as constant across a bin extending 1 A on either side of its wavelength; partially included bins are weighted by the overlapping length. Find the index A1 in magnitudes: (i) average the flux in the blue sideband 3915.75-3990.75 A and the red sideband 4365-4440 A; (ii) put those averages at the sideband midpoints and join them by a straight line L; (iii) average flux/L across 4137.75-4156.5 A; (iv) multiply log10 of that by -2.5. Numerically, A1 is 0.20 mag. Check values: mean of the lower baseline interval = 276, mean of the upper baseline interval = 159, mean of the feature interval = 188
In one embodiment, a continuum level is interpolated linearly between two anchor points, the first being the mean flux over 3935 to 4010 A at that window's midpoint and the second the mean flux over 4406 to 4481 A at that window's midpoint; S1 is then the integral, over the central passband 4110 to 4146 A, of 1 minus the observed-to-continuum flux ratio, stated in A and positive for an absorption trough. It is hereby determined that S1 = 8.21 A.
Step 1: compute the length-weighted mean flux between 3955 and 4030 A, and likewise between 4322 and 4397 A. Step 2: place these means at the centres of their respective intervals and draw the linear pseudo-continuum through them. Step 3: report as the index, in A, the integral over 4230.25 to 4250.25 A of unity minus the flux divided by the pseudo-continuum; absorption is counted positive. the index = 4.0 A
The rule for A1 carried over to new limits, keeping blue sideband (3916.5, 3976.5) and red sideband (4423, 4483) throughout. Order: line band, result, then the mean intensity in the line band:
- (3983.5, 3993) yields 0.147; 235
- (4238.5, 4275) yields 0.189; 171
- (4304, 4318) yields 0.145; 166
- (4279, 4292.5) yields 0.141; 172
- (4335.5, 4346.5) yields 0.158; 158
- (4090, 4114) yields 0.175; 206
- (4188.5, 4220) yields 0.347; 157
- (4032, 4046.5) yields -0.202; 310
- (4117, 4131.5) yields 0.230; 191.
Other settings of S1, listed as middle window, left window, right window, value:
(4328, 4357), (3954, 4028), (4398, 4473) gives 4.14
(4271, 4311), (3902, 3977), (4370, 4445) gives 3.11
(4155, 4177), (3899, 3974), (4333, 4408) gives 4.40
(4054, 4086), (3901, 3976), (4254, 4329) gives -3.93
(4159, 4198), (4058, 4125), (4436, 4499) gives 8.80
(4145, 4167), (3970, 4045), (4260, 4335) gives 5.01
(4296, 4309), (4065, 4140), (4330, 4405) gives 0.36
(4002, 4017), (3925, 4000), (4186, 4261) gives -3.50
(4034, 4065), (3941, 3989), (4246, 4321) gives -4.48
